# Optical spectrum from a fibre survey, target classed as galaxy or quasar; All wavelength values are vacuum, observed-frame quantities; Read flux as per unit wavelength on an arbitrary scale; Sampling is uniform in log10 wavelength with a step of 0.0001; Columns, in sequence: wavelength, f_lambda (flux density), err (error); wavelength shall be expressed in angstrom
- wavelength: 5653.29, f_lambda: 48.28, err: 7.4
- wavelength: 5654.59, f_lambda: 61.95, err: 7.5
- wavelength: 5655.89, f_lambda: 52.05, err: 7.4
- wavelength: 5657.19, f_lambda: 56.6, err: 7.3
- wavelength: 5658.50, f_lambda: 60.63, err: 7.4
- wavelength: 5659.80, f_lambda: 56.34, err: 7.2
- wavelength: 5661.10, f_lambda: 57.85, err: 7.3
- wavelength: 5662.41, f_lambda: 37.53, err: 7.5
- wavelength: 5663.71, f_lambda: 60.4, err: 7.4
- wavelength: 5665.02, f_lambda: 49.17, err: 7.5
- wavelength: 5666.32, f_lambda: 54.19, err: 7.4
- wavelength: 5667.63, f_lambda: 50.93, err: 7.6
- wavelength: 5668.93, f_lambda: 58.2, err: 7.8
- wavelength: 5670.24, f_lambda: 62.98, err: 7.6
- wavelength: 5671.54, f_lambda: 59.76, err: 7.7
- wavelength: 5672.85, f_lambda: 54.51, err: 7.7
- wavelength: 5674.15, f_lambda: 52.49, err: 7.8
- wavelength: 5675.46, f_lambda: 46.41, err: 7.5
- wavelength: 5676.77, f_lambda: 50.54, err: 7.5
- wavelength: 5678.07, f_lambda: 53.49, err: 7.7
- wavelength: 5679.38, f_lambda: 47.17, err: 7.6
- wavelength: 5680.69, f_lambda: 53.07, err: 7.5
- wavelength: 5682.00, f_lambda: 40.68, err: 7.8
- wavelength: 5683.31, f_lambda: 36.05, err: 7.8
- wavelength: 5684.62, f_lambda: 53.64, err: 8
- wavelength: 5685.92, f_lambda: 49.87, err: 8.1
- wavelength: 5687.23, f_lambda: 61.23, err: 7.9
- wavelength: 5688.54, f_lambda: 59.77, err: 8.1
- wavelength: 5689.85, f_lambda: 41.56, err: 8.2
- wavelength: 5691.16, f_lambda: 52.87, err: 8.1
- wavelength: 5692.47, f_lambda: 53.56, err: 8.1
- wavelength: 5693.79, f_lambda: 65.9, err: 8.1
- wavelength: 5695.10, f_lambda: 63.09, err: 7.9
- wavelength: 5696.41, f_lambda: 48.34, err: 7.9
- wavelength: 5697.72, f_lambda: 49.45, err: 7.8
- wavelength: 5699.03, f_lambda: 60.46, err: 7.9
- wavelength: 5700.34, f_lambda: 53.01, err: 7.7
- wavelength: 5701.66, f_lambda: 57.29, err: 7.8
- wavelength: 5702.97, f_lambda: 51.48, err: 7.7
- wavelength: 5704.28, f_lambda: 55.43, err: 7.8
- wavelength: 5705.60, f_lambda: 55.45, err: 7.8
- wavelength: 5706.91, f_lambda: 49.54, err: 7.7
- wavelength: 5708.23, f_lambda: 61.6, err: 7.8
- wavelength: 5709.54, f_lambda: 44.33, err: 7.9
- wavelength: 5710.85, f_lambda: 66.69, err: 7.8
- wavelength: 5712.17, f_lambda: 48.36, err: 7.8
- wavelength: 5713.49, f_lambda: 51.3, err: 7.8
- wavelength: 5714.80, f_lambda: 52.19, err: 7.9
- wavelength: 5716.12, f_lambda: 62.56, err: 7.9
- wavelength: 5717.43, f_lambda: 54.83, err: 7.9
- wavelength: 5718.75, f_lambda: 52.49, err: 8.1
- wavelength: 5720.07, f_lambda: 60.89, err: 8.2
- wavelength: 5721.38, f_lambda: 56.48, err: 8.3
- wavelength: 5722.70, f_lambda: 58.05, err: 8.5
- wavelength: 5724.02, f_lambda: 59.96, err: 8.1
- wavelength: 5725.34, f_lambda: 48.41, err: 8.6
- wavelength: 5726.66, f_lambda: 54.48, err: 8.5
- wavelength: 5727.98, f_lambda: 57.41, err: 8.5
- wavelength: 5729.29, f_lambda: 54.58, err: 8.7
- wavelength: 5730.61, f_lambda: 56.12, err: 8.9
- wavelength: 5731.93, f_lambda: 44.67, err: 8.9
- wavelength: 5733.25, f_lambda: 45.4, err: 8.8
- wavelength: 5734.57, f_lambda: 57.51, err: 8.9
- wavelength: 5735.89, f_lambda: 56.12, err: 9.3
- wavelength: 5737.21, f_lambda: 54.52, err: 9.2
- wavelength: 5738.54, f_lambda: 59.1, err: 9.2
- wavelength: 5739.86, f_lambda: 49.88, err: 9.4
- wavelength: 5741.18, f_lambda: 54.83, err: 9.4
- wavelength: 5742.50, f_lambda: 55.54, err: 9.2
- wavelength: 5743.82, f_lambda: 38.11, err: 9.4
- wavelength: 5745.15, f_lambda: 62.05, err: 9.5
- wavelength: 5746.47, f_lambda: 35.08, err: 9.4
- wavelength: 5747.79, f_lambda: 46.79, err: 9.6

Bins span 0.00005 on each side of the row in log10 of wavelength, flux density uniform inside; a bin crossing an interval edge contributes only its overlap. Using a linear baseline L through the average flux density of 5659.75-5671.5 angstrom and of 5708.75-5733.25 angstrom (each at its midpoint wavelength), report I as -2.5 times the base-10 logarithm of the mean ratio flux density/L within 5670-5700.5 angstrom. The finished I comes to 0.03 mag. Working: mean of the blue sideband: 54.4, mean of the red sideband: 54.5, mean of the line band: 52.8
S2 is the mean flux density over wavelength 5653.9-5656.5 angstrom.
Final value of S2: 57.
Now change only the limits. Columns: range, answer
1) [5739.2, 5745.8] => 52.1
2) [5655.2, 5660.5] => 56.5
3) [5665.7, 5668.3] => 52.6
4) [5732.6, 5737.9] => 53.4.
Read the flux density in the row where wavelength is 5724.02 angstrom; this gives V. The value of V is 59.96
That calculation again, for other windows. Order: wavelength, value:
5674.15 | 52.49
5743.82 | 38.11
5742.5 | 55.54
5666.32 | 54.19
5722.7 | 58.05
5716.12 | 62.56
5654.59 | 61.95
